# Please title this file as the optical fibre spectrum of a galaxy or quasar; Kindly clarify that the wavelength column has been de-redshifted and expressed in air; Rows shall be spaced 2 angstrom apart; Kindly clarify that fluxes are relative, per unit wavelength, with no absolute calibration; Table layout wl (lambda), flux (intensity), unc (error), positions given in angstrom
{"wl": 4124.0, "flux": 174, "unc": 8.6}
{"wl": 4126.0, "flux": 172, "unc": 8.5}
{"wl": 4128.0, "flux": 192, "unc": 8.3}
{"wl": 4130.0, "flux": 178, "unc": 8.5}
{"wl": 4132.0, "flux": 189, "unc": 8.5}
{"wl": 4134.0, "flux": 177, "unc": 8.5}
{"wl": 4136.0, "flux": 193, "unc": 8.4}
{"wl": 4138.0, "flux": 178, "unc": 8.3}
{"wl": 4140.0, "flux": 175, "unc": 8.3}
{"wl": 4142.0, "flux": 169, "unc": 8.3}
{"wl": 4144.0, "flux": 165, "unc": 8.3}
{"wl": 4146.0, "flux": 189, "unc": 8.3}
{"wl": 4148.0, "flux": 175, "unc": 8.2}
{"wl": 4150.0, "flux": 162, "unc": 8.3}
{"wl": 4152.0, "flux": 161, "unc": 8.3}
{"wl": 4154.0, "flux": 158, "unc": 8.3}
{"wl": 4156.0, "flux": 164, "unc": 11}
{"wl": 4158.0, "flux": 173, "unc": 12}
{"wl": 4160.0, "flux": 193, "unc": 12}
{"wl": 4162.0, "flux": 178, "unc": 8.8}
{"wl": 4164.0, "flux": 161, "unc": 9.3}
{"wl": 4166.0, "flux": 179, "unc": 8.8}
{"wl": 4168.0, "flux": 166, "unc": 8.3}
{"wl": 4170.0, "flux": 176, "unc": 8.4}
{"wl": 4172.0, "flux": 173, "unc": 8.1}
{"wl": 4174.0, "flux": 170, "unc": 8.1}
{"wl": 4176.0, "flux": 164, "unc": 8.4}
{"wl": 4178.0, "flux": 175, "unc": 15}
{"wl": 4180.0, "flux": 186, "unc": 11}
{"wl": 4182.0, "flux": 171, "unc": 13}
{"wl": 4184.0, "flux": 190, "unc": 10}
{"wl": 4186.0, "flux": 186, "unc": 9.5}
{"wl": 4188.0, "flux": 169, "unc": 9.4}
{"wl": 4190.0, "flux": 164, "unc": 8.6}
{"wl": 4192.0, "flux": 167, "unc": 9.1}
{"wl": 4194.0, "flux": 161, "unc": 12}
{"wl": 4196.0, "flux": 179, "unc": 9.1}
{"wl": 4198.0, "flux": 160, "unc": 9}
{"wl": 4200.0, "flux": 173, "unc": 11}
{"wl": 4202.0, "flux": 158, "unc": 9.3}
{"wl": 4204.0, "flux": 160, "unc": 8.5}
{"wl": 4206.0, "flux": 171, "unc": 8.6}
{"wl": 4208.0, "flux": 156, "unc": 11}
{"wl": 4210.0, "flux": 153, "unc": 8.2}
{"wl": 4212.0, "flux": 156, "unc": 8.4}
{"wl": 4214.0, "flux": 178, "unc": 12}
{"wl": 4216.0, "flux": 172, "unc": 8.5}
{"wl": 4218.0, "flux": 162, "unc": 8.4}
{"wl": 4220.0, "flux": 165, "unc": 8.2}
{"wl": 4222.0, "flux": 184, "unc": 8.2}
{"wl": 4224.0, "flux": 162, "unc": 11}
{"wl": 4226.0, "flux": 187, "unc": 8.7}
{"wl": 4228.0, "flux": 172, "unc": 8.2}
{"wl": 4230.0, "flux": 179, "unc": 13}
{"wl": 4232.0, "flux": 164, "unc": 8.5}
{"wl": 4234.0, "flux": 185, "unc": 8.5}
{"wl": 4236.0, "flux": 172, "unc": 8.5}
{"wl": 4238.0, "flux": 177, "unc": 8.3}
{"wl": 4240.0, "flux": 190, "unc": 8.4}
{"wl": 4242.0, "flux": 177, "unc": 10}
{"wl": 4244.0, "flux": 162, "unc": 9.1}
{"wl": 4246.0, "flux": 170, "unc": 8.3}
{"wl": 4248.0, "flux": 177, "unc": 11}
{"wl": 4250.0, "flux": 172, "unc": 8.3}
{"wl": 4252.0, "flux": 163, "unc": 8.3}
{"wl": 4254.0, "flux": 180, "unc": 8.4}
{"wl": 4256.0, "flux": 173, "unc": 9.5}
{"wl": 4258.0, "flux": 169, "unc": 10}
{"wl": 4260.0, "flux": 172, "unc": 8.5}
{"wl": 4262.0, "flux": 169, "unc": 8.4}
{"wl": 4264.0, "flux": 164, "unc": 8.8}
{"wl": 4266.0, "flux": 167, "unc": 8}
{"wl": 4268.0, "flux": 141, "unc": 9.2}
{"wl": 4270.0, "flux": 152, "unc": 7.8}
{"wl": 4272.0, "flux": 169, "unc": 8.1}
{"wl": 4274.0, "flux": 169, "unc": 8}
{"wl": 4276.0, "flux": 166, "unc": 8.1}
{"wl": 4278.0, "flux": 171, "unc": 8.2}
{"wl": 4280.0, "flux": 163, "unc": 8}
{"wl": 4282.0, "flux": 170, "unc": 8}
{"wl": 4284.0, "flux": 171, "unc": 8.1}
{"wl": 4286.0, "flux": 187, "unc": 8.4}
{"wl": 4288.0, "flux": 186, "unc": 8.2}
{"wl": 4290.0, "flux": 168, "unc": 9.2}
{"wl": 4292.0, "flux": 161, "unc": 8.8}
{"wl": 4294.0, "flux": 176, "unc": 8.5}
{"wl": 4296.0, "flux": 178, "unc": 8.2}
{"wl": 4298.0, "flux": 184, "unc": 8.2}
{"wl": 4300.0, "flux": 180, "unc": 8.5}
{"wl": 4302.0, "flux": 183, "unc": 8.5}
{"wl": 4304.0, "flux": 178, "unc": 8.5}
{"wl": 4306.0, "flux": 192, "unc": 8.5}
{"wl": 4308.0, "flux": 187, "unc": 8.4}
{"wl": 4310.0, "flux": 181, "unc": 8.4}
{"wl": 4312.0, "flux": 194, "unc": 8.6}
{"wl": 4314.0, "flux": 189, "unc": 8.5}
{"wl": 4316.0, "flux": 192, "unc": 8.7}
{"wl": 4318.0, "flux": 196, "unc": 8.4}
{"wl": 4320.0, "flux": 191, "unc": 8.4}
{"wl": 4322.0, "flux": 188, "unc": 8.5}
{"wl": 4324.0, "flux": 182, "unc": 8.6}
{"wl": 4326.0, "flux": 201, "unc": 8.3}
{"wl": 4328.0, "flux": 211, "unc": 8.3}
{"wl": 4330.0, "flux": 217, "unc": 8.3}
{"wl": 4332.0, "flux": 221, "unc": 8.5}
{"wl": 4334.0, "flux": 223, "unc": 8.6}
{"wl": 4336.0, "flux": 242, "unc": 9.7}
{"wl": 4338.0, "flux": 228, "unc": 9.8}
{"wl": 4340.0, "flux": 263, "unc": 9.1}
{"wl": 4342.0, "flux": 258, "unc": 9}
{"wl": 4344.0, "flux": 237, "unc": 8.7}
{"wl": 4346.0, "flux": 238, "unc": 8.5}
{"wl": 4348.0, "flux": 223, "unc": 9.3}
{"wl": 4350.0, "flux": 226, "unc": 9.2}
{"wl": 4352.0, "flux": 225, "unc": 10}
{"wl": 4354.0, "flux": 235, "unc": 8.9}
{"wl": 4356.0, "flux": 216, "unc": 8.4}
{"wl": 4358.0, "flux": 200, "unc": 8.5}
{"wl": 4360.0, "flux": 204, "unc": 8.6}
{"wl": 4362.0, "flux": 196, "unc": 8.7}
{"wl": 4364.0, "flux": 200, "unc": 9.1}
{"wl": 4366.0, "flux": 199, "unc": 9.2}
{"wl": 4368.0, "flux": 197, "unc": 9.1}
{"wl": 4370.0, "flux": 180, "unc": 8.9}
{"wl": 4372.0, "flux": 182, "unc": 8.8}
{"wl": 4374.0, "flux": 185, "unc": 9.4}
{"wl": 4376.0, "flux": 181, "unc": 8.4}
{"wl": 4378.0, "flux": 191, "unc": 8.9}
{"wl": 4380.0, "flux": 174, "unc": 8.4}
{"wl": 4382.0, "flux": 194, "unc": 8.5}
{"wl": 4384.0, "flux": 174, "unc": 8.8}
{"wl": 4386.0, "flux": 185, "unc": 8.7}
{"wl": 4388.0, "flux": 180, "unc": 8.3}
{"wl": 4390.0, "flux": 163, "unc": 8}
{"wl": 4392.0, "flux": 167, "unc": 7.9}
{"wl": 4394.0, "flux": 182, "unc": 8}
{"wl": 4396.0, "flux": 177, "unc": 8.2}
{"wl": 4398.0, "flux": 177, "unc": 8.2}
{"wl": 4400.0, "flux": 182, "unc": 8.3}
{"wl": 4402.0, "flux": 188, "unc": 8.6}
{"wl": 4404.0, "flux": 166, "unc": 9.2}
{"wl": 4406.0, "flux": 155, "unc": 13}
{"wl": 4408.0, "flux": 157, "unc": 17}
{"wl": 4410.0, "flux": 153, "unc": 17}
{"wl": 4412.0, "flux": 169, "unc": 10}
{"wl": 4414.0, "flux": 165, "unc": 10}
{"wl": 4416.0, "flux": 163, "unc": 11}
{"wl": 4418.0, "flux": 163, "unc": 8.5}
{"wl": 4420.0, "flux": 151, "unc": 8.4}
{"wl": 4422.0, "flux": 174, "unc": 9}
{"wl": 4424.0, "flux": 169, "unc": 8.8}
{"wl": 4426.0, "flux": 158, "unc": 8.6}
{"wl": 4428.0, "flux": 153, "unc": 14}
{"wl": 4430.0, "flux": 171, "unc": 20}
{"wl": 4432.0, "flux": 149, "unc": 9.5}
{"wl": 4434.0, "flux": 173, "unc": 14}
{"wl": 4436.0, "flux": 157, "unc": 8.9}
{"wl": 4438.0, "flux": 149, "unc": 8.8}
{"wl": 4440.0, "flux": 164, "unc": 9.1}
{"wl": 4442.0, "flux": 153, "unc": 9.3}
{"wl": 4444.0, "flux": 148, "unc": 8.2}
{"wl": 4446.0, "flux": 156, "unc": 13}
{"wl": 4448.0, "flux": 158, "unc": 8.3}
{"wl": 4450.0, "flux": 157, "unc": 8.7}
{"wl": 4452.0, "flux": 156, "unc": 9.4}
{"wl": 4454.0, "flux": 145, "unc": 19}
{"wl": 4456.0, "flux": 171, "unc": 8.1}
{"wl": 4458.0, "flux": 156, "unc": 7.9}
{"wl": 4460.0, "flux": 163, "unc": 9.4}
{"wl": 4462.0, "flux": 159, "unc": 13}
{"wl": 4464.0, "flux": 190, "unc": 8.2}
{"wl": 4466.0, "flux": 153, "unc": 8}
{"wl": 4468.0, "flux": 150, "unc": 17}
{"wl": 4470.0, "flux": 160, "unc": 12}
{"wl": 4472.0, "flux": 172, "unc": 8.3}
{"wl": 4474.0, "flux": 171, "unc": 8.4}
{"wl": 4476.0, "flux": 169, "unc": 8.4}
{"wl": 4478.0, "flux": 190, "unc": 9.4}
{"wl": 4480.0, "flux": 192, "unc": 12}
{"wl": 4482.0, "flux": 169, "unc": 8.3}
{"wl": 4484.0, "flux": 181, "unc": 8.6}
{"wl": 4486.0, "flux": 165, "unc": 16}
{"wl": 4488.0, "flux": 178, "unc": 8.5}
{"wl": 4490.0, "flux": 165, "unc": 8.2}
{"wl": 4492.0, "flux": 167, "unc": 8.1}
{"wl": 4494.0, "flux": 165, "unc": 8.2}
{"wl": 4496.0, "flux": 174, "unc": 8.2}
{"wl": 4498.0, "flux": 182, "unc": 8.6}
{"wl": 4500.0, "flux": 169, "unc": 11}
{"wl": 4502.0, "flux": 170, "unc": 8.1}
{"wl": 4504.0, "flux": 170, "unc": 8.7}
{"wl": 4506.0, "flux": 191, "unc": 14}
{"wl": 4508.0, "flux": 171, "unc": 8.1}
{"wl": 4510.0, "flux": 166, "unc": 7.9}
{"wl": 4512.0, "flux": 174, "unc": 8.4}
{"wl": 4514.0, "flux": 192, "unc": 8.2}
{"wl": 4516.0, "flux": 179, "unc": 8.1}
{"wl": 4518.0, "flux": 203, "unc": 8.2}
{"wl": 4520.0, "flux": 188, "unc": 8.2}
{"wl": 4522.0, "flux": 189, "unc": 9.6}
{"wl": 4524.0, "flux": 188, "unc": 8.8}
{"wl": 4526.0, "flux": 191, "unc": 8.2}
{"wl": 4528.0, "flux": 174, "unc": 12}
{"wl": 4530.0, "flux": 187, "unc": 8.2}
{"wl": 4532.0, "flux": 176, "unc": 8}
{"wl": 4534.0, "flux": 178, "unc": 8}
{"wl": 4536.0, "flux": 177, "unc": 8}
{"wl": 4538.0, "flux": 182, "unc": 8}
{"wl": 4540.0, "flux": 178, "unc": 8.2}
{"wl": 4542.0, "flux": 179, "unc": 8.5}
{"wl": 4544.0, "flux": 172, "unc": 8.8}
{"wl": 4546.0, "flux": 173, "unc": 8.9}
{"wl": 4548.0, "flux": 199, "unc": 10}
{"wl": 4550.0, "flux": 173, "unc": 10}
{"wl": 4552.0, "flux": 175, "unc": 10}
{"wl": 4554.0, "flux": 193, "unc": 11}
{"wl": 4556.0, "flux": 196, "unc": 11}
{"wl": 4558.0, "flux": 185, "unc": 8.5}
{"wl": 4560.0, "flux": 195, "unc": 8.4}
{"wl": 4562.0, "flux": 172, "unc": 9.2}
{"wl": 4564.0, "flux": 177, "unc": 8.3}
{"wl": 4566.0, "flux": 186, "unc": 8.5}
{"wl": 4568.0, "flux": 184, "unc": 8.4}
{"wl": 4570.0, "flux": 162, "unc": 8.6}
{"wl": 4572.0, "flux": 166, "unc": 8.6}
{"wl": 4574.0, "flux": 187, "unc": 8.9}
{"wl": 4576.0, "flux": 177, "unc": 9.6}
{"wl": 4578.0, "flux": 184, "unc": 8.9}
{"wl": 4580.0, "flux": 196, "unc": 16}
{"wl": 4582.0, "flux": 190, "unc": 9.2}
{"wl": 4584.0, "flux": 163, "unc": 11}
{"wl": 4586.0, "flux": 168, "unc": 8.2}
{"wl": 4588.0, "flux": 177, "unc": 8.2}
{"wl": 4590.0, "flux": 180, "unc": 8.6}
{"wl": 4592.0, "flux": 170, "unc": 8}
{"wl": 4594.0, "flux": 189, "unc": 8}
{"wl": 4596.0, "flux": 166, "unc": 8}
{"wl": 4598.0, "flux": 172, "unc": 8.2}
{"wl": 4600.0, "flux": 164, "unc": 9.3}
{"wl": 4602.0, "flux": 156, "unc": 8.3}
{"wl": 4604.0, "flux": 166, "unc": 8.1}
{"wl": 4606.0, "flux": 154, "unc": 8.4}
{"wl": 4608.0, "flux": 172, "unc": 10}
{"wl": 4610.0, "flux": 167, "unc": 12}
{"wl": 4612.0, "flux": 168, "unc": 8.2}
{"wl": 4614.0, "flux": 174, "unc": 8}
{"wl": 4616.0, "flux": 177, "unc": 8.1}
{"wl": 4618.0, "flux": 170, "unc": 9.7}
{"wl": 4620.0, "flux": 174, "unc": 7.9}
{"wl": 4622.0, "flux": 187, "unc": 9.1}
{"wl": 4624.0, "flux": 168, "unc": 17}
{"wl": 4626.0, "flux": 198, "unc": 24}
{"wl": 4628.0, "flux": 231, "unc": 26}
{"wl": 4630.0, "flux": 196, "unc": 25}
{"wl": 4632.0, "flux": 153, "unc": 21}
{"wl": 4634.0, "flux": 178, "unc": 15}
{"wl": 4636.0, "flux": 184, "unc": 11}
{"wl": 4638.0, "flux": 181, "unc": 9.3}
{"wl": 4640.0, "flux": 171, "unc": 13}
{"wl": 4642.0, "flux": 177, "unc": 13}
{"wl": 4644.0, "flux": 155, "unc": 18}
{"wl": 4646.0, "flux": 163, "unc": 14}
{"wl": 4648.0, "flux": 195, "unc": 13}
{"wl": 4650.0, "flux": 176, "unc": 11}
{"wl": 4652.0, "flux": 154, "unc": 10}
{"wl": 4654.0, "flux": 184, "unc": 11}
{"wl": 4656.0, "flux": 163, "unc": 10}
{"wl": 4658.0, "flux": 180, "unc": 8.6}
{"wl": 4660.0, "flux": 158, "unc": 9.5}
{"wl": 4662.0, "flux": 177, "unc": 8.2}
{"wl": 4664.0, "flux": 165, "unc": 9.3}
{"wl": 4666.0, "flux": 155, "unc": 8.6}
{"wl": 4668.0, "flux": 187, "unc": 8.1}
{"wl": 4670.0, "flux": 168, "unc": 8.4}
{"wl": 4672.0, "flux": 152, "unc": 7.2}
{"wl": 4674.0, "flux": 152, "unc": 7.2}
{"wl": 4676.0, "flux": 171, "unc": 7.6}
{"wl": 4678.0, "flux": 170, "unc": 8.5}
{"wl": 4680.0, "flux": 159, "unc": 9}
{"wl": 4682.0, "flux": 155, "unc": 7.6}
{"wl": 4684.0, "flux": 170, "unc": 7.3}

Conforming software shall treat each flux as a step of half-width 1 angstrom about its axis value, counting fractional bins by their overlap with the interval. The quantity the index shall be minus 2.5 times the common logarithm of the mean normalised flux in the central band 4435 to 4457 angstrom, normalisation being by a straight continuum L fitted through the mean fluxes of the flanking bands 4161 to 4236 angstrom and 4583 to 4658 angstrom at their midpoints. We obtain 0.11 mag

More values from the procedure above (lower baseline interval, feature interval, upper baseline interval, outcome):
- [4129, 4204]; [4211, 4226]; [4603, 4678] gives 0.021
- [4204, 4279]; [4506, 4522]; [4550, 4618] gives -0.051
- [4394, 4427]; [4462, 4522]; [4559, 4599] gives -0.014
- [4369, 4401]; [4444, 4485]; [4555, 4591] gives 0.091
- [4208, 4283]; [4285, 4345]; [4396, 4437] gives -0.188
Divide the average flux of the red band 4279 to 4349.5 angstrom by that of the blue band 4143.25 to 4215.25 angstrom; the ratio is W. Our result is 1.2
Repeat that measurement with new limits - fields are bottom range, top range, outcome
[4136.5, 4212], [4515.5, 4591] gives 1.07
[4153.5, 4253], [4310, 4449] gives 1.09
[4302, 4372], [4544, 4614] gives 0.85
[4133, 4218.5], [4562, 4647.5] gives 1.03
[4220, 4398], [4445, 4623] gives 0.93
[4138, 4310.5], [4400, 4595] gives 1.00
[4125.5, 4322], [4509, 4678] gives 1.02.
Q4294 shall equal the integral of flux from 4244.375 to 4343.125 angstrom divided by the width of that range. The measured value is 185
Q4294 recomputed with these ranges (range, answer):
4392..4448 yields 164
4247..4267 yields 171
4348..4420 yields 184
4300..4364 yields 210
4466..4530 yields 176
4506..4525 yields 184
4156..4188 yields 175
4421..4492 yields 164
